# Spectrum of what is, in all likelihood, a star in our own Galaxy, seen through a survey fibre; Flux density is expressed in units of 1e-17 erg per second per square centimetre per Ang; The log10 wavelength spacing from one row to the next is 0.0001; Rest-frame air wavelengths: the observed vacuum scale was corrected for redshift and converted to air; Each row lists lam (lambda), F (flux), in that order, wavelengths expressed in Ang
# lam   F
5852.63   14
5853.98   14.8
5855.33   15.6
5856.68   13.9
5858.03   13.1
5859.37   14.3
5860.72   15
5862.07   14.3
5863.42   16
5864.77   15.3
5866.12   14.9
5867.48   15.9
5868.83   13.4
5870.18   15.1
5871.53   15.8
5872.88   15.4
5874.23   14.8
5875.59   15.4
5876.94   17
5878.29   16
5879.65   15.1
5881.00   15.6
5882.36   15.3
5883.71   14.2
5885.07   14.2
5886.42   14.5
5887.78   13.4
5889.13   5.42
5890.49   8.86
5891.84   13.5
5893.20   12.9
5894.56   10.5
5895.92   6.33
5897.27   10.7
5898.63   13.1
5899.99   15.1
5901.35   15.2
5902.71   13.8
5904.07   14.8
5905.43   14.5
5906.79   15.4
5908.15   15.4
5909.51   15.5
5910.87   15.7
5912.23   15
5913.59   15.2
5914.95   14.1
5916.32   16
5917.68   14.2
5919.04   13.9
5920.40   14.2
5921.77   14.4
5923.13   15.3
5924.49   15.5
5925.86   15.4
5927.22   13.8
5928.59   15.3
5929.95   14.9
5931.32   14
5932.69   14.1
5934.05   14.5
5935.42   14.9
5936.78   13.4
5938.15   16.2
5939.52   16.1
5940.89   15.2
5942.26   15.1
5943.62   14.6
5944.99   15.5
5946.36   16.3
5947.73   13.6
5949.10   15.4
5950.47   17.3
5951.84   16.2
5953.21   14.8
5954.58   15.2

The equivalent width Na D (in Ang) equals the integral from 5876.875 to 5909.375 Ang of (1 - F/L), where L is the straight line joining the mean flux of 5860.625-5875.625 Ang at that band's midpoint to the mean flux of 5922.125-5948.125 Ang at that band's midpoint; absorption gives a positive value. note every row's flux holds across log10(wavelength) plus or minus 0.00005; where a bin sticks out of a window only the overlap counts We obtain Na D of 3.7 Ang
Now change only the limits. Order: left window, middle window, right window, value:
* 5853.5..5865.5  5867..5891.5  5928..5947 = 1.0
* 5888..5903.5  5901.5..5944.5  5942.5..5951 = -4.3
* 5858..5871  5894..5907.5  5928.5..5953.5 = 1.8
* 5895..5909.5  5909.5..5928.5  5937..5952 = -0.8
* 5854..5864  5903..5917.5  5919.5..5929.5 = -0.3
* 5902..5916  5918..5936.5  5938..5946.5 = 0.8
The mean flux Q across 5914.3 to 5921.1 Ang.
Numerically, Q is 14.5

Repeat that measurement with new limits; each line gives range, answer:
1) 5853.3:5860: 14.3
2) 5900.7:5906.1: 14.6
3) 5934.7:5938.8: 14.8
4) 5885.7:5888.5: 13.8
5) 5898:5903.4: 14.3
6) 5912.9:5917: 15.1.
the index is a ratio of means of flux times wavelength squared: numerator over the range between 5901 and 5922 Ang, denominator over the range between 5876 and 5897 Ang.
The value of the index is 1.16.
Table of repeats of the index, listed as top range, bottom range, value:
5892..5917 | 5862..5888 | 0.92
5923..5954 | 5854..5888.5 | 1.04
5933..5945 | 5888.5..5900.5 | 1.43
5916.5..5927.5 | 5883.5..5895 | 1.25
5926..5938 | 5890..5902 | 1.24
